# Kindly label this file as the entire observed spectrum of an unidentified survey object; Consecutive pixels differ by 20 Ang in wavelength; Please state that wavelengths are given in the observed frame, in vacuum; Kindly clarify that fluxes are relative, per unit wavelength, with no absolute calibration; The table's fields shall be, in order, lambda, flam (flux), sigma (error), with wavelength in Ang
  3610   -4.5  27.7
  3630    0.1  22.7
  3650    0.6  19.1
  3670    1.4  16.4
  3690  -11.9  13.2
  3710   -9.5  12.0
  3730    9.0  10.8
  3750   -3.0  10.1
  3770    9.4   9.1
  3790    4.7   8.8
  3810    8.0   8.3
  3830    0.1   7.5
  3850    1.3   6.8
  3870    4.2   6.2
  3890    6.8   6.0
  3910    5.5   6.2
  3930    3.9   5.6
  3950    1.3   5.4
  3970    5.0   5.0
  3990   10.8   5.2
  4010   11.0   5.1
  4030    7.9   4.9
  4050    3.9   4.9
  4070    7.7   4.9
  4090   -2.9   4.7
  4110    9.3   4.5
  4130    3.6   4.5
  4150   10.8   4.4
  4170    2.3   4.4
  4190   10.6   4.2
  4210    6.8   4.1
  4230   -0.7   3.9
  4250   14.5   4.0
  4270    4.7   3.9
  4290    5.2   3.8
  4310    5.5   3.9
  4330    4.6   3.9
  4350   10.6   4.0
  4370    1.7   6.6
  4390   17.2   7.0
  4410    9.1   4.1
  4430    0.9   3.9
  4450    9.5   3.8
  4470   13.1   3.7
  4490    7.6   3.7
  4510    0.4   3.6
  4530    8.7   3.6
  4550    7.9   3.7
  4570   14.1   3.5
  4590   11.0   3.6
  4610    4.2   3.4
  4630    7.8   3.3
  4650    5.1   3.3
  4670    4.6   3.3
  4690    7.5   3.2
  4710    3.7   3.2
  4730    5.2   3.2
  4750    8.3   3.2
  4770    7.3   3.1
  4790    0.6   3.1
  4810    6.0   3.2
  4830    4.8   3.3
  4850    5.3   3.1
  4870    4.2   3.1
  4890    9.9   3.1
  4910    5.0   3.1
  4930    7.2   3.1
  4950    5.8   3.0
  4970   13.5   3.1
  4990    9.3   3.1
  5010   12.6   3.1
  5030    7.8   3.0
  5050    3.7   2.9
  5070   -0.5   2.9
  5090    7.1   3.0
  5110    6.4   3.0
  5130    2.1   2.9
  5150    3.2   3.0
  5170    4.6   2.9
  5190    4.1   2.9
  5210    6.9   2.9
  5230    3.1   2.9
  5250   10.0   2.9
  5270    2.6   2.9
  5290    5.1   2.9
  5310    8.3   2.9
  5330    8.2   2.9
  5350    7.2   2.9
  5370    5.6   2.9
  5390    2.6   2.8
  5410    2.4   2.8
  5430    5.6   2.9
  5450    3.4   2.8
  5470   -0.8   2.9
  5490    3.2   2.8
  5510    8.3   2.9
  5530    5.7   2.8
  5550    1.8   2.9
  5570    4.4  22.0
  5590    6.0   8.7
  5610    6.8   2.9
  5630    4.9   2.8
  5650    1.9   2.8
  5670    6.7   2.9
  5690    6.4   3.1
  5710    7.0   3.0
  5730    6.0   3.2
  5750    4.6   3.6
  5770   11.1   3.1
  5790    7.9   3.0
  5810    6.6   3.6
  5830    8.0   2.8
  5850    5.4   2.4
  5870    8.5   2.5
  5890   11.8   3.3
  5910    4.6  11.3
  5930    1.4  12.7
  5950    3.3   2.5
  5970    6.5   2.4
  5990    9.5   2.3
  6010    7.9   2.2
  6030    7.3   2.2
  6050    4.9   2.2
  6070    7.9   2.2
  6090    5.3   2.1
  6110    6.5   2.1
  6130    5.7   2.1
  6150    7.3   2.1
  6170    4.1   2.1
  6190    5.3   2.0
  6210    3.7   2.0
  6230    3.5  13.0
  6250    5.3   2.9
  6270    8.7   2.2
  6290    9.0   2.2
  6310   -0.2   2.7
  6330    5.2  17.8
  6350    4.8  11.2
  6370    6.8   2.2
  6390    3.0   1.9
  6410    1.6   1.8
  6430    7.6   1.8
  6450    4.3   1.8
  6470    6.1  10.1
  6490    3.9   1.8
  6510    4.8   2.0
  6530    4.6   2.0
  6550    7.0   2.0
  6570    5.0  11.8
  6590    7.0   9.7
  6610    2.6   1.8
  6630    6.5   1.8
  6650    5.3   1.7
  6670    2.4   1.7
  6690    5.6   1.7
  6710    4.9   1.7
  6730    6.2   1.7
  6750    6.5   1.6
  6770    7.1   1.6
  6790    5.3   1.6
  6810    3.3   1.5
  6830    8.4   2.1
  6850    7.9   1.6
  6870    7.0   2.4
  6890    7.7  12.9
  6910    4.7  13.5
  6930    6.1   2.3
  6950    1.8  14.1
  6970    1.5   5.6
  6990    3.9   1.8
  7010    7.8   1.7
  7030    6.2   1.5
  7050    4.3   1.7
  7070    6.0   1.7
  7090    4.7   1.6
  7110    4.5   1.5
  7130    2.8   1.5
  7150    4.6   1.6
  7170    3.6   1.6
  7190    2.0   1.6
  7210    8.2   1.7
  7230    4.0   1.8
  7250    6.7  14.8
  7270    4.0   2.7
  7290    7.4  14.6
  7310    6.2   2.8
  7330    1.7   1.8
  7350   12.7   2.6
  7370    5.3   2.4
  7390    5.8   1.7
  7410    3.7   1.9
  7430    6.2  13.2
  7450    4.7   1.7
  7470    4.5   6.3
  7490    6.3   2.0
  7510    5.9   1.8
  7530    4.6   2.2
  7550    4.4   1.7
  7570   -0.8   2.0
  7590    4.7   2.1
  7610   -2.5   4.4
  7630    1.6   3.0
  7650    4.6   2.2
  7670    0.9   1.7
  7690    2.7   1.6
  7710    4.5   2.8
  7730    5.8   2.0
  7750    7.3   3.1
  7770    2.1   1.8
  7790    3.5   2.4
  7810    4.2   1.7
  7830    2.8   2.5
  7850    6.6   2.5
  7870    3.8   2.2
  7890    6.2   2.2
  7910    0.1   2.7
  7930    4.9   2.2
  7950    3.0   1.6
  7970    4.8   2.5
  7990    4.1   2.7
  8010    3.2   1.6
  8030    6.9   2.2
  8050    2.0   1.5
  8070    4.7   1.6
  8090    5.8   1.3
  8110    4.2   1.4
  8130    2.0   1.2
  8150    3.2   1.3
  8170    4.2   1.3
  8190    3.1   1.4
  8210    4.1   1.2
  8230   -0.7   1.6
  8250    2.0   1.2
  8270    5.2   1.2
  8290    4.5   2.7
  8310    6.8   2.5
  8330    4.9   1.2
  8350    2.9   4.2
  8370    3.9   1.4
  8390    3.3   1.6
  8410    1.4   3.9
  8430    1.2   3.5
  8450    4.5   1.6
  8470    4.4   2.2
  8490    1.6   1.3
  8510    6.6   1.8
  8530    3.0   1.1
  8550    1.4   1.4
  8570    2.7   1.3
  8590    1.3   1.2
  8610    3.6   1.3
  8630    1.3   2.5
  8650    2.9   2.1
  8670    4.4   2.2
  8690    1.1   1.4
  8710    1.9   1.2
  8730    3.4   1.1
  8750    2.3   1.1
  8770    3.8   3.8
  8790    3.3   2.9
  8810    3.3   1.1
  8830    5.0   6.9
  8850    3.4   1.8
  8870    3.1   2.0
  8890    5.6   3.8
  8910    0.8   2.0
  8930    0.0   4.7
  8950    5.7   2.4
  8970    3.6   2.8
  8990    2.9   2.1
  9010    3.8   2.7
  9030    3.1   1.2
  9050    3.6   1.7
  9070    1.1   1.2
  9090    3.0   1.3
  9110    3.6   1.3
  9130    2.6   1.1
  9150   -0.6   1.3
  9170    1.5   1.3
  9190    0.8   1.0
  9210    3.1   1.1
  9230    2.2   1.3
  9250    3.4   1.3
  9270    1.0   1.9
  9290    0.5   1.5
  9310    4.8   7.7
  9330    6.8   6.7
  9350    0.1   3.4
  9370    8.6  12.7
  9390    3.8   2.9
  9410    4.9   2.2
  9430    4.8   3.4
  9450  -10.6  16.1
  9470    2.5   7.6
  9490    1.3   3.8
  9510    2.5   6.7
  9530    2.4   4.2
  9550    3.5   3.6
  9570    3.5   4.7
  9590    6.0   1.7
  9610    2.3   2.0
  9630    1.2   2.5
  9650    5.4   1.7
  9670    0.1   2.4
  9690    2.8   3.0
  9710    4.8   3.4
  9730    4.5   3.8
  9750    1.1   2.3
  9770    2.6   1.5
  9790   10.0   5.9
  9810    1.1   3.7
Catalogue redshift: 0.098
